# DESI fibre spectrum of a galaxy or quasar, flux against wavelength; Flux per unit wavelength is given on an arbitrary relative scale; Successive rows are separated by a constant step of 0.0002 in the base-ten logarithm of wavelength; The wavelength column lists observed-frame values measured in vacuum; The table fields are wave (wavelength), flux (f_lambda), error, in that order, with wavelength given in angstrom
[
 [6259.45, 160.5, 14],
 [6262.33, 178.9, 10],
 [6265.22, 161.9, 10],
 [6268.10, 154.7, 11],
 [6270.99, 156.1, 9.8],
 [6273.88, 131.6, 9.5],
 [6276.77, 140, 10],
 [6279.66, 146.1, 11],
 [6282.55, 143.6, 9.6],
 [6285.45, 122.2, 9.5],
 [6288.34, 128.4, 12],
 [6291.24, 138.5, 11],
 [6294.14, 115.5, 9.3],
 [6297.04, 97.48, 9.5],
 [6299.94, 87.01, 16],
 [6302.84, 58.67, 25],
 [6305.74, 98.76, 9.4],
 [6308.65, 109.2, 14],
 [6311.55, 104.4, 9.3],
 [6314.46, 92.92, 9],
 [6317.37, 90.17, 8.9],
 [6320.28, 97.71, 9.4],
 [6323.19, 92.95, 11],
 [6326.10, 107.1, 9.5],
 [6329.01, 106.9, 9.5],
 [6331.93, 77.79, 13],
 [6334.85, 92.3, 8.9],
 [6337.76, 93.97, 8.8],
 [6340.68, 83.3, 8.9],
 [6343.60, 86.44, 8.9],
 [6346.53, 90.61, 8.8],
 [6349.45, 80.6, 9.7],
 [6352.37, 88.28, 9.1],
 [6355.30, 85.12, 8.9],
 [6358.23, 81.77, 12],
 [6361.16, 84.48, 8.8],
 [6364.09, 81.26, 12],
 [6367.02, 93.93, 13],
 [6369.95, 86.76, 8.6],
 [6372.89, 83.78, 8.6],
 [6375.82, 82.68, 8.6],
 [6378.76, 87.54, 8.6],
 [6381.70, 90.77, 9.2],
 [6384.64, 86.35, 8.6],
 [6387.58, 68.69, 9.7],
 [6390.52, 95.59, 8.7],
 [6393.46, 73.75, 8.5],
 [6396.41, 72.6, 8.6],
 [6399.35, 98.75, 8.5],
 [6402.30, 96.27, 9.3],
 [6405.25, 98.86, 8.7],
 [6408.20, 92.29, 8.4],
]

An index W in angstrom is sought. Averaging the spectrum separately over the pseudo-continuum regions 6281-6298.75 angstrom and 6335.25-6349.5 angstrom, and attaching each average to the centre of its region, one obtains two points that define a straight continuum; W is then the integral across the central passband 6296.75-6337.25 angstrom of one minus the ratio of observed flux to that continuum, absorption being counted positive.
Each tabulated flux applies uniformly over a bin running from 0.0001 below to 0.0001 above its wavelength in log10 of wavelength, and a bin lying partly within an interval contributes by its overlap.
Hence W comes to 4.20 angstrom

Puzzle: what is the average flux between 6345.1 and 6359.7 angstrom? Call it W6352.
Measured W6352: 85.3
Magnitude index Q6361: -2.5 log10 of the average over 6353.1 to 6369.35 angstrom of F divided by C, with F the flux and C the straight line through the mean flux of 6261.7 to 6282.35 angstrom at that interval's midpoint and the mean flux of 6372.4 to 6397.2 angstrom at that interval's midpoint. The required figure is 0.13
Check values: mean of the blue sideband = 151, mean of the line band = 85.5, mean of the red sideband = 82.6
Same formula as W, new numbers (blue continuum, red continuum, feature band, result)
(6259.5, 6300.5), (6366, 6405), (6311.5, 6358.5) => 8.35 angstrom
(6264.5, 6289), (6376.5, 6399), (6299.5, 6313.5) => 3.81 angstrom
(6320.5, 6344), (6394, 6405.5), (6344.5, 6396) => 3.66 angstrom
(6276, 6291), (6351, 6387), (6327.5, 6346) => 2.55 angstrom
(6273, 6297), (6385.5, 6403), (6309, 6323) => 2.47 angstrom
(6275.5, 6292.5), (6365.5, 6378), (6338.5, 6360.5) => 3.07 angstrom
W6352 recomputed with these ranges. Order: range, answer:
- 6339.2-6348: 86.7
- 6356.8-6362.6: 83.1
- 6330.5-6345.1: 86.8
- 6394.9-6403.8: 89.2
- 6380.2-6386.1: 88.5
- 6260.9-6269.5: 165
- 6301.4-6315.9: 92.8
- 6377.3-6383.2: 89.1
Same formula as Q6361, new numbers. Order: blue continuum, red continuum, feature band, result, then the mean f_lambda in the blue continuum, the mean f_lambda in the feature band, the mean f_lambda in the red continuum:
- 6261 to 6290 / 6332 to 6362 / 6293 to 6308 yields 0.34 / 146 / 91.9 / 86.3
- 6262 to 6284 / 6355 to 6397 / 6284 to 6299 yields 0.16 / 150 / 119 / 83.9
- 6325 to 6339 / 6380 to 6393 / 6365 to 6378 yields 0.01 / 95.4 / 86.6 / 84.5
